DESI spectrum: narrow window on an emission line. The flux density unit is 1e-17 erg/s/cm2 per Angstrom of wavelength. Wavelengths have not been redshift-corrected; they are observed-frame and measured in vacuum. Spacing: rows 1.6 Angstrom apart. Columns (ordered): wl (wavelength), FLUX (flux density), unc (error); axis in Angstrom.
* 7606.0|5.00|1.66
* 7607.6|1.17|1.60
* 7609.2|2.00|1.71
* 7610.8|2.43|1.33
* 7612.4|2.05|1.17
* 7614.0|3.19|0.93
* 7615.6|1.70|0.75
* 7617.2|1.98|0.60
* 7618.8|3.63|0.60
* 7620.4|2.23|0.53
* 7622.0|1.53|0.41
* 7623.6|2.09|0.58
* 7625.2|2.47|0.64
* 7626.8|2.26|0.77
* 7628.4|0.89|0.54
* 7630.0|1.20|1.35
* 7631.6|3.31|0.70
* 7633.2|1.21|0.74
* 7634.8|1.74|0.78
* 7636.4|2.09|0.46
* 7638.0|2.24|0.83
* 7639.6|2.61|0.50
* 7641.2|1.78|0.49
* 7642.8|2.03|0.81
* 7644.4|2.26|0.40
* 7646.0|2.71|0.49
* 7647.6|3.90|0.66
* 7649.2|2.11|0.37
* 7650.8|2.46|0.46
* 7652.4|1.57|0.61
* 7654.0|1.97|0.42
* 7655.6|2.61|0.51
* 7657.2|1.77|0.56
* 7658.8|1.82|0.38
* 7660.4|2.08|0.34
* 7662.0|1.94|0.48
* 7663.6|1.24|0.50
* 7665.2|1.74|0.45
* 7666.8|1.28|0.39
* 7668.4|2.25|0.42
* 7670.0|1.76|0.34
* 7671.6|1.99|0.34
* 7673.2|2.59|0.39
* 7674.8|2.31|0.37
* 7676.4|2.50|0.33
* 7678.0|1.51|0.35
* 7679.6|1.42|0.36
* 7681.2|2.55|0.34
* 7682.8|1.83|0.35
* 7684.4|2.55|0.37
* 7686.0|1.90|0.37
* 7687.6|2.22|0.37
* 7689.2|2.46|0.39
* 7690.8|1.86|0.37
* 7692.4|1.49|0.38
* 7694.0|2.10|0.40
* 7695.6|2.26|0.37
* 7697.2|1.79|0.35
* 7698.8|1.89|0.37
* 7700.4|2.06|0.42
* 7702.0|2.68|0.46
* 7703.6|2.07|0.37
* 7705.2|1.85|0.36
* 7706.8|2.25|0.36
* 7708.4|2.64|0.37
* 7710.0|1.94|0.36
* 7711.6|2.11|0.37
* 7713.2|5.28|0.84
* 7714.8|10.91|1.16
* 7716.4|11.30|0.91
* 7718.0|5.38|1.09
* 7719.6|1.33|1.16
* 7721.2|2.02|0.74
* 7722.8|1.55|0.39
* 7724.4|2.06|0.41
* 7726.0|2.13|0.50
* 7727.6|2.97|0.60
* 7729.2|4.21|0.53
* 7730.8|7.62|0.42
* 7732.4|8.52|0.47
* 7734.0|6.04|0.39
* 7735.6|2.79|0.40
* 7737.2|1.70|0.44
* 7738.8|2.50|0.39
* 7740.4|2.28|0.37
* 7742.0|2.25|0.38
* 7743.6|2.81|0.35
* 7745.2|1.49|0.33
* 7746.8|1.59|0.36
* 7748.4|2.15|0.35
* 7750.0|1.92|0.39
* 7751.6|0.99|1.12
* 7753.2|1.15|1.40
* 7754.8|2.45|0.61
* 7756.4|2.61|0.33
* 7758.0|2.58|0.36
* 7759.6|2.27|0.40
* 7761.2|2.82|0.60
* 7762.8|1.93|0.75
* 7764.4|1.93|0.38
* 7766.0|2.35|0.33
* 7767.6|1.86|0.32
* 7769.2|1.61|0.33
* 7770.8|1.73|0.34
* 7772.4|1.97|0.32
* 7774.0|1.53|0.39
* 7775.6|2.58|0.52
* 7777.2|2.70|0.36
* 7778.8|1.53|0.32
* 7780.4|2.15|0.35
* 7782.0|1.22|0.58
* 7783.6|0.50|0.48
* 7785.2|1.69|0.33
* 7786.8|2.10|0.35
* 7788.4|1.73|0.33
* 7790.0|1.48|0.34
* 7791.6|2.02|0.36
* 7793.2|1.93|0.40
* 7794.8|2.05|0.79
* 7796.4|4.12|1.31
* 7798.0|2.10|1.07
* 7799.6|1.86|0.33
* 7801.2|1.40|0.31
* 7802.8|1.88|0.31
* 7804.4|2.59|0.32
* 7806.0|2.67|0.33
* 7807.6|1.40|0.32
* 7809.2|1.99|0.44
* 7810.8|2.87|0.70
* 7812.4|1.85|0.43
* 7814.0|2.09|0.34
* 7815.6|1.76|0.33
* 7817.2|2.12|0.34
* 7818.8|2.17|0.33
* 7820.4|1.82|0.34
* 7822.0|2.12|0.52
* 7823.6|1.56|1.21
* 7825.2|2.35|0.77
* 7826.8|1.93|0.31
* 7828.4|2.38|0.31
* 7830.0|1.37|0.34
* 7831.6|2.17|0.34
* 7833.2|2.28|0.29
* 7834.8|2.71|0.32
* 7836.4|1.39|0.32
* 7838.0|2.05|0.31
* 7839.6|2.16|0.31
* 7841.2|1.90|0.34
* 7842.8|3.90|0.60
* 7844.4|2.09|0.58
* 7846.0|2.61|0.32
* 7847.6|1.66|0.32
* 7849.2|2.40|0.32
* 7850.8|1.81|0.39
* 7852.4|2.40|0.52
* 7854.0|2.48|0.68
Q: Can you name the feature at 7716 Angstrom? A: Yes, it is [S II] 6716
